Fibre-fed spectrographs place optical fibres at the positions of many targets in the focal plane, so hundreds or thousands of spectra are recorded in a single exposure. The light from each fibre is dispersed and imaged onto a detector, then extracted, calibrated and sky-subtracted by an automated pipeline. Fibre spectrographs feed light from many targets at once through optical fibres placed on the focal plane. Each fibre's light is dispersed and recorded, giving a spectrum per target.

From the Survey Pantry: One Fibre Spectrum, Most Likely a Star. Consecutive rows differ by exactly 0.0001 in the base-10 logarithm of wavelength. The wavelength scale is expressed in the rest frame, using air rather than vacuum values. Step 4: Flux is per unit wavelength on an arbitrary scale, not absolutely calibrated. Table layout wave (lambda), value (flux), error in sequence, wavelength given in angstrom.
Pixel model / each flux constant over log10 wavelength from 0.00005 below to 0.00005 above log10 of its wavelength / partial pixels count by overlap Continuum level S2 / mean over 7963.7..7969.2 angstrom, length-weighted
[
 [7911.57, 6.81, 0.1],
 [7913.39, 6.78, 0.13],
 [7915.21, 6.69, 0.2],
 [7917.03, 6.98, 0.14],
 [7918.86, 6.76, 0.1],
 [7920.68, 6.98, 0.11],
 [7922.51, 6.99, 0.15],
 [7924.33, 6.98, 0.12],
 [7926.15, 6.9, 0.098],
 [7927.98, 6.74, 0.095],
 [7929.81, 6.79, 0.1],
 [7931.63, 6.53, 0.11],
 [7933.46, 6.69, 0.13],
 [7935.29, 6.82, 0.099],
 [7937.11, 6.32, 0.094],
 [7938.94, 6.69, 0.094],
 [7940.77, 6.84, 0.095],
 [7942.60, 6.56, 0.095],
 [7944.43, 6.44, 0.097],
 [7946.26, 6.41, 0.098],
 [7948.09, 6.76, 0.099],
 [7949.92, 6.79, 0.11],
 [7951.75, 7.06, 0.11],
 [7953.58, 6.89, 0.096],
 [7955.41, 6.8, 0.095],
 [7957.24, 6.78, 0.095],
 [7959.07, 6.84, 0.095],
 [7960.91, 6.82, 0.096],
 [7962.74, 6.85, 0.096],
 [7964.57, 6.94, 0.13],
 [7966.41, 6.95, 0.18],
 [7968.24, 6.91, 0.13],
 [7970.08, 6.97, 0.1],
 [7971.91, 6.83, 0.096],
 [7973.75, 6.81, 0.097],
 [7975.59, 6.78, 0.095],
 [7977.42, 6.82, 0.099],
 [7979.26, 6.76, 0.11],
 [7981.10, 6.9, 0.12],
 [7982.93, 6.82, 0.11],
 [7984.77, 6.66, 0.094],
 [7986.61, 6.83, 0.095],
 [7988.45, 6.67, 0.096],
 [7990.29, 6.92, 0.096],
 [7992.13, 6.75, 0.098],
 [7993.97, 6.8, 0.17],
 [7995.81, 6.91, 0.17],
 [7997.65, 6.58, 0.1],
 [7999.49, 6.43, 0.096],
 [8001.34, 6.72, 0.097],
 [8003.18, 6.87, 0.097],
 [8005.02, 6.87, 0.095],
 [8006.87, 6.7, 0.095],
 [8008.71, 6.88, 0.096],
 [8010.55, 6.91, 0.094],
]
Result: 6.93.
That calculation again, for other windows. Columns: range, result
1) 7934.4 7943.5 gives 6.65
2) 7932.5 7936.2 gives 6.75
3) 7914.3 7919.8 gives 6.81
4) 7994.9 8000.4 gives 6.64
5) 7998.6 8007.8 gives 6.72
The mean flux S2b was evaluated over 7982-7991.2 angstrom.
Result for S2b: 6.78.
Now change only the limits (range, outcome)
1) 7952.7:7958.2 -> 6.83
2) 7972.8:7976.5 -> 6.78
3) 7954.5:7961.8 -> 6.81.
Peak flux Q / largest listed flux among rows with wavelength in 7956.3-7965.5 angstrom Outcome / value 6.94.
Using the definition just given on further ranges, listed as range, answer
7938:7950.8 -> 6.84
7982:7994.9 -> 6.92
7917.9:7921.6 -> 6.98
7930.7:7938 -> 6.82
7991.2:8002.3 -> 6.91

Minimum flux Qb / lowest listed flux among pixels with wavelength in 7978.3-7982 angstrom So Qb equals 6.76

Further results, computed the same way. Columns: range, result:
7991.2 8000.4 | 6.43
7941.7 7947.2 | 6.41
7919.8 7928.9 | 6.74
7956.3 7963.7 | 6.78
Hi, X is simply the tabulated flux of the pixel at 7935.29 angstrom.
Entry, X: 6.82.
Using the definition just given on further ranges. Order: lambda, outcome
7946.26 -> 6.41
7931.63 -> 6.53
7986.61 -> 6.83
